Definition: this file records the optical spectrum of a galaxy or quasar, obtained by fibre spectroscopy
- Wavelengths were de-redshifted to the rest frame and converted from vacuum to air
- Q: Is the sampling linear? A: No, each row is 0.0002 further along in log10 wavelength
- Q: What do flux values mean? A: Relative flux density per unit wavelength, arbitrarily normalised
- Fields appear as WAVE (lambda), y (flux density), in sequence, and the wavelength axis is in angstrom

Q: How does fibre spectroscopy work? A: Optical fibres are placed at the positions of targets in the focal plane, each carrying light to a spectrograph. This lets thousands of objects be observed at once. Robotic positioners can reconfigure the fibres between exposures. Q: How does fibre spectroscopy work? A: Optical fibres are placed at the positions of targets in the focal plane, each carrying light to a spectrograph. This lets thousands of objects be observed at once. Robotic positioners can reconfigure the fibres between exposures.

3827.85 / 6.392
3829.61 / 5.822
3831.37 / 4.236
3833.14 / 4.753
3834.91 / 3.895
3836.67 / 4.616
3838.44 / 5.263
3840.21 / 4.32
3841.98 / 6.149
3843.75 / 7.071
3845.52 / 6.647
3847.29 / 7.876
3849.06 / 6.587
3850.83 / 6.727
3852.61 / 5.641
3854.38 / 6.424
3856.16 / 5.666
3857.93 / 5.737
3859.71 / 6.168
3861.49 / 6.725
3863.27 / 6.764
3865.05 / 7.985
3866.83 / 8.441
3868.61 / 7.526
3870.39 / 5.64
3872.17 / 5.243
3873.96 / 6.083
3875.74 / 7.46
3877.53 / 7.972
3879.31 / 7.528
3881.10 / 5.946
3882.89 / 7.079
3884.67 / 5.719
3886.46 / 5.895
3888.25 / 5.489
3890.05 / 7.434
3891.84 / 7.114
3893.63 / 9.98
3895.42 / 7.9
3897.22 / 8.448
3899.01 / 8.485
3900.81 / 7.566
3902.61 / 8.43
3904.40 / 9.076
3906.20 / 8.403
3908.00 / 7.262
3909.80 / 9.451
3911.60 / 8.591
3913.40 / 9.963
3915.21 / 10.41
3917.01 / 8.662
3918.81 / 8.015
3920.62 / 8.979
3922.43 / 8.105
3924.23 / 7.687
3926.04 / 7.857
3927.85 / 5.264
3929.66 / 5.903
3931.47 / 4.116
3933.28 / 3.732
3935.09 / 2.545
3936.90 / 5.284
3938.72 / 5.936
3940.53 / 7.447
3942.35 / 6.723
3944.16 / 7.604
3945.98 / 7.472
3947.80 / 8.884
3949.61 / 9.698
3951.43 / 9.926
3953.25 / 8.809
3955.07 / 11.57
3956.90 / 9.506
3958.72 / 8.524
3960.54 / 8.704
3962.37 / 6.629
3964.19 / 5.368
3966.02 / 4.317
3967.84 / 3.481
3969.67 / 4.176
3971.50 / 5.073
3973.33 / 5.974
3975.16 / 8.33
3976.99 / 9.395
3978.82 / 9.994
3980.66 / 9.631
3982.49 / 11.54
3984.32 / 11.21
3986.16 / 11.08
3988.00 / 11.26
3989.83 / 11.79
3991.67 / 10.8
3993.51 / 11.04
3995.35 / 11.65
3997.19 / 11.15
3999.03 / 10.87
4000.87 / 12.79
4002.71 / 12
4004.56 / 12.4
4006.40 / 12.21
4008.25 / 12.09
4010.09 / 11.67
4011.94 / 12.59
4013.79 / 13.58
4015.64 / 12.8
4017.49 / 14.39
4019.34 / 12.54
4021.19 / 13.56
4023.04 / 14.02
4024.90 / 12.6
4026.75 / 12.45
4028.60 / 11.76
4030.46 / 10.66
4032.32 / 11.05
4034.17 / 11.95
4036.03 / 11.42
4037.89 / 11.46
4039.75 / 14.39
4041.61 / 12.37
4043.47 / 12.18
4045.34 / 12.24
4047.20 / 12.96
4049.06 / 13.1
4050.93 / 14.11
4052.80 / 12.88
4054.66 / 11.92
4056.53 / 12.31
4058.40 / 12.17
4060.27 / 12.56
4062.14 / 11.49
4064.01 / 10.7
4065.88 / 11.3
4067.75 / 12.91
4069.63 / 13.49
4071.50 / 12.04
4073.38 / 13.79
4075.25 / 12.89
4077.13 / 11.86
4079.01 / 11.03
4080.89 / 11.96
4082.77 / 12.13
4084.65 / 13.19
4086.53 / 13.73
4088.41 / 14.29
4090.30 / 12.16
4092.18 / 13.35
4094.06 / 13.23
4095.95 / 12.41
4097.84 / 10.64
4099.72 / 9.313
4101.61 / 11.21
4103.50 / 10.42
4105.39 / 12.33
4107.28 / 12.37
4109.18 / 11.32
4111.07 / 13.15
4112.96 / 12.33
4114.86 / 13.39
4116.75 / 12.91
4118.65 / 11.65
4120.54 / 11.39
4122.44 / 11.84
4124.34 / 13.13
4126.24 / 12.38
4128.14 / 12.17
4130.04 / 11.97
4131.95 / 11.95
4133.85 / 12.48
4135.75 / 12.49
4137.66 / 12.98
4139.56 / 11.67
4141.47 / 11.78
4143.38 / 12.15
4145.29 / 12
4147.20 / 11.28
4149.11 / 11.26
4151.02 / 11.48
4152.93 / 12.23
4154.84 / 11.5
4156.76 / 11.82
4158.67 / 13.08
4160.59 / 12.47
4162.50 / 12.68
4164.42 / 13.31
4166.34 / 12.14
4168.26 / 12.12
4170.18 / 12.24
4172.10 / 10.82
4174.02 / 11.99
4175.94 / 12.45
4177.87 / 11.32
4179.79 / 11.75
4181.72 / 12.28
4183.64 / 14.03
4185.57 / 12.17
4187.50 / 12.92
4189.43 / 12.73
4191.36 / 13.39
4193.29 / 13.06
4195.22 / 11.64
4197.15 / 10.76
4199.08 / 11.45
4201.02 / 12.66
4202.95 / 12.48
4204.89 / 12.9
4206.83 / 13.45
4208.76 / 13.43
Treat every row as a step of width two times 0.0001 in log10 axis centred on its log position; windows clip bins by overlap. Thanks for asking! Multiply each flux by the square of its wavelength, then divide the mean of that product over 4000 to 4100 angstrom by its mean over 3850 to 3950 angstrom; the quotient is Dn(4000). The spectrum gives 1.9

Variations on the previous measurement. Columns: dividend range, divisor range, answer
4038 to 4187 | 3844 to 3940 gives 1.93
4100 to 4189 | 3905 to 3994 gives 1.67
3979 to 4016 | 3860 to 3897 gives 1.77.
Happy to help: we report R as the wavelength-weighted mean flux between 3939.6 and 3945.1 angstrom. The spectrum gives 7.26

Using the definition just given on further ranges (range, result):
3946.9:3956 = 9.78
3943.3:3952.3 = 8.72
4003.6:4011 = 12.1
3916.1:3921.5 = 8.56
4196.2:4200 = 11.1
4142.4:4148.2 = 11.8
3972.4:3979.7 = 8.41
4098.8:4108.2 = 11.1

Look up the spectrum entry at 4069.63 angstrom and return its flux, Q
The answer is 13.49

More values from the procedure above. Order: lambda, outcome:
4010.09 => 11.67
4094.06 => 13.23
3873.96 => 6.083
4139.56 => 11.67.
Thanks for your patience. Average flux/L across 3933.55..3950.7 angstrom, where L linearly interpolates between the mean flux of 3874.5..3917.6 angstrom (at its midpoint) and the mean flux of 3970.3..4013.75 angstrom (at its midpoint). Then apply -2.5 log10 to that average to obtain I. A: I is 0.35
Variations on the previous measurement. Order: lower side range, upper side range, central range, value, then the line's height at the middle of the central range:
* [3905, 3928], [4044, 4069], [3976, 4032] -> -0.09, 10.9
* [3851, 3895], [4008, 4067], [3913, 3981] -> 0.25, 9.3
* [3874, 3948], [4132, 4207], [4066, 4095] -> -0.21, 10.5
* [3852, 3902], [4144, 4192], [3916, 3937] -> 0.21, 7.84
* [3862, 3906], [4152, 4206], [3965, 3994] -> 0.04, 8.93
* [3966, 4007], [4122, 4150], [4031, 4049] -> -0.16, 10.6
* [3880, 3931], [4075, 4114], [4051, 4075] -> -0.09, 11.4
